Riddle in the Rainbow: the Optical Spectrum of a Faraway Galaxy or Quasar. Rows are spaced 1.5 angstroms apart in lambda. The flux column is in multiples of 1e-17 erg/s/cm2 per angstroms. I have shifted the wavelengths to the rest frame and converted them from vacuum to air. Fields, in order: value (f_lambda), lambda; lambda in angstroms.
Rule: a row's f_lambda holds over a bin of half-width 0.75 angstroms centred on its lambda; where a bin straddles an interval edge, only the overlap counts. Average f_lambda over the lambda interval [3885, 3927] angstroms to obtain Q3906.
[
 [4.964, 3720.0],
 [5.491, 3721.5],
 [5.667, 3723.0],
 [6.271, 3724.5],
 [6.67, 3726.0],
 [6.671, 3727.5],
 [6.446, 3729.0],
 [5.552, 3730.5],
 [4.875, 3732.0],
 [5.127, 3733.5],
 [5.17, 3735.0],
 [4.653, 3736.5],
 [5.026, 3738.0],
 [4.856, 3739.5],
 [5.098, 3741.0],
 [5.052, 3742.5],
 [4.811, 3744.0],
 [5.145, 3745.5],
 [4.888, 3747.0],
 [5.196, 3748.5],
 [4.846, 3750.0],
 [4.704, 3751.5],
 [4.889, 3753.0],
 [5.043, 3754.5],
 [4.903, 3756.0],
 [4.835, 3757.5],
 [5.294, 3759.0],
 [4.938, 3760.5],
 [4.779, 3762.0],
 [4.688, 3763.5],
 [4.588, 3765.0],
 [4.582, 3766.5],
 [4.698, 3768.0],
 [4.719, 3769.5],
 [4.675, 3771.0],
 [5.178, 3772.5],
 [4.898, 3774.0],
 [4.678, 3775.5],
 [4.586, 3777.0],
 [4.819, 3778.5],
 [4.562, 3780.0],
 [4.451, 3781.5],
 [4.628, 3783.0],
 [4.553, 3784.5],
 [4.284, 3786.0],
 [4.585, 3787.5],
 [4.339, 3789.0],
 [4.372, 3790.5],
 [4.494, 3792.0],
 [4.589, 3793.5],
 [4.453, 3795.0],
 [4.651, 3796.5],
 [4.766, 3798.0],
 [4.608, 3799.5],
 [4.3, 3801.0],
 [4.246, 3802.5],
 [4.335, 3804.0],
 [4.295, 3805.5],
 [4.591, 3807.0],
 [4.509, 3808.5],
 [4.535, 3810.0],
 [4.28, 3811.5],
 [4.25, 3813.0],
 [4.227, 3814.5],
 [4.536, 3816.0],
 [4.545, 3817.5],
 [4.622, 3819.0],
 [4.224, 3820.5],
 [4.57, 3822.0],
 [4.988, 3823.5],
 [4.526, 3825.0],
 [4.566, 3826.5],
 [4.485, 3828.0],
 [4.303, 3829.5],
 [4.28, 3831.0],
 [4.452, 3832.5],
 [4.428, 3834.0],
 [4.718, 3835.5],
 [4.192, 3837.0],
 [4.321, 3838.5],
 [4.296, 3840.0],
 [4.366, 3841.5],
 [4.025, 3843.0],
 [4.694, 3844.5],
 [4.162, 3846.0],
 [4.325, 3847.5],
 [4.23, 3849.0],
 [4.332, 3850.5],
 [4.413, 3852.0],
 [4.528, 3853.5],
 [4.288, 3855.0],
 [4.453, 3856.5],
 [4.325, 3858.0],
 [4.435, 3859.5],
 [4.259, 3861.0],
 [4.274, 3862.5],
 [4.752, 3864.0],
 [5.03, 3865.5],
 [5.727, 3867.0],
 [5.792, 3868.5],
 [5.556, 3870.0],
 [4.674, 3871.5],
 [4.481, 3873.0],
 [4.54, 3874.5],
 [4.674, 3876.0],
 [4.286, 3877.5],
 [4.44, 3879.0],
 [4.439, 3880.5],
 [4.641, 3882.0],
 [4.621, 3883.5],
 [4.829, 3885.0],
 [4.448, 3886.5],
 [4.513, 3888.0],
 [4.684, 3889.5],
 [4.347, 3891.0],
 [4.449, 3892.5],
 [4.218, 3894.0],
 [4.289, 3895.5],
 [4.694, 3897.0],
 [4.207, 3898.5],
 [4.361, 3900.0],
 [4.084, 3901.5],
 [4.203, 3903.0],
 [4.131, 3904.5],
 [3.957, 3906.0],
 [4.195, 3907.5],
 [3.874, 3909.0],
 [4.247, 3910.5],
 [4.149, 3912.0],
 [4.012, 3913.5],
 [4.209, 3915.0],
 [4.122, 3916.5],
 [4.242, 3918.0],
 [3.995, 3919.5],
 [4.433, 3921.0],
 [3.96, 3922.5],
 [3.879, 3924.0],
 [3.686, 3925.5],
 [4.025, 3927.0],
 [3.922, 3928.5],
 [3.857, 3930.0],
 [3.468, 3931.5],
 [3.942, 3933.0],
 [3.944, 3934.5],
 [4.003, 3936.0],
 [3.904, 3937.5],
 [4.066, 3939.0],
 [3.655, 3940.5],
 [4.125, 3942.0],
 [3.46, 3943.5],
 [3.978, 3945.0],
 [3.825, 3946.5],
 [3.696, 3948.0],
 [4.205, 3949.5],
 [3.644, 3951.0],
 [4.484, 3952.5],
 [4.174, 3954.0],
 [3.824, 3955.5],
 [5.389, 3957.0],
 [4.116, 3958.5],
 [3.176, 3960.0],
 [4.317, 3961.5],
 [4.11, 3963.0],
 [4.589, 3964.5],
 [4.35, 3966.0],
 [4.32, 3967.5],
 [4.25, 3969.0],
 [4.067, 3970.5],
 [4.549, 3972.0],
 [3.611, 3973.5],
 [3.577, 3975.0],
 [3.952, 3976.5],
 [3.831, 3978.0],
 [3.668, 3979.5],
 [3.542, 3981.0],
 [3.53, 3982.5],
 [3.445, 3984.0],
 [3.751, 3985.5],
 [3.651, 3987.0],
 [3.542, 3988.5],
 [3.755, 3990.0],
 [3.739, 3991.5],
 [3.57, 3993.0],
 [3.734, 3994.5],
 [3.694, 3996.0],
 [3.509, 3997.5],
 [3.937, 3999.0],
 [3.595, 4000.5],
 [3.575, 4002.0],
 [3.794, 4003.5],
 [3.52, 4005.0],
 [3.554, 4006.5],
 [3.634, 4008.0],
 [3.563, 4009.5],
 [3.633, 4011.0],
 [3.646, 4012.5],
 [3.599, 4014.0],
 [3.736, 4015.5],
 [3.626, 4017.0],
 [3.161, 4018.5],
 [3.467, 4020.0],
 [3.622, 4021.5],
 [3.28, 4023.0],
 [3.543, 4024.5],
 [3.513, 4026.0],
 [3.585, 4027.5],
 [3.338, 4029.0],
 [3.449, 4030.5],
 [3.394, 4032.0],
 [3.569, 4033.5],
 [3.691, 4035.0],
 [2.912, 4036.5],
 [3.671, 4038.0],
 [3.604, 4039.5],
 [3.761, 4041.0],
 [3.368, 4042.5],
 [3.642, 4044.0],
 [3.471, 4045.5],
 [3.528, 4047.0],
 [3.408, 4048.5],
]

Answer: 4.21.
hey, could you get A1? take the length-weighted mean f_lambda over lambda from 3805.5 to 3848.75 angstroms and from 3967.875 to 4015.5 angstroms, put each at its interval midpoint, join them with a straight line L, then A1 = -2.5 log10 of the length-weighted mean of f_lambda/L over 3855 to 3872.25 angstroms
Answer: -0.13 mag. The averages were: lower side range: 4.42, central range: 4.82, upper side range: 3.72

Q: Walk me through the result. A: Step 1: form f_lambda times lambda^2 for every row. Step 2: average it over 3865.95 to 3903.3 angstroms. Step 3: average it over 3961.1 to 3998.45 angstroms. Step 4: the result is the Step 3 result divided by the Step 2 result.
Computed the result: 0.88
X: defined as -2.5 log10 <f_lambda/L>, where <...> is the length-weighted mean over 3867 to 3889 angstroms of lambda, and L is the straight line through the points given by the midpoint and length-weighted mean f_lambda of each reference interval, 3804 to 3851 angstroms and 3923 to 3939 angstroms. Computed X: -0.14 mag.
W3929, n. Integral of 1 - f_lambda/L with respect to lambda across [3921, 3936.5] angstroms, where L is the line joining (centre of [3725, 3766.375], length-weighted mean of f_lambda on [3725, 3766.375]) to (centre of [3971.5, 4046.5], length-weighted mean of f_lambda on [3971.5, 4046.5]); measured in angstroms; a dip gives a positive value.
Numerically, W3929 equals 0.7 angstroms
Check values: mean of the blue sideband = 5.14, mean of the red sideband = 3.6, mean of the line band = 3.89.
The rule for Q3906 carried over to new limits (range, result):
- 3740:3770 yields 4.89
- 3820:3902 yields 4.52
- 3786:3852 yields 4.43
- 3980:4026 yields 3.6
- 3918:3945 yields 3.91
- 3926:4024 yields 3.82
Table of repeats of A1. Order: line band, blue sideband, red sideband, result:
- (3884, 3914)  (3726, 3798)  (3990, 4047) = -0.03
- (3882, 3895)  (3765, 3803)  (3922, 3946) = -0.11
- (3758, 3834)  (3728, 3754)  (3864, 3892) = 0.09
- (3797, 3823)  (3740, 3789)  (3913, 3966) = 0.04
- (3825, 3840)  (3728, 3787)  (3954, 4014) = 0.03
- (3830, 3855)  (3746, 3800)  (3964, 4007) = 0.01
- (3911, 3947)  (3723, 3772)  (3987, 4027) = 0.03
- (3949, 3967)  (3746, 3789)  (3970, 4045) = -0.09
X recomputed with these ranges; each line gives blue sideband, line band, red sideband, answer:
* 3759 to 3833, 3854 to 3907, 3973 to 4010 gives -0.09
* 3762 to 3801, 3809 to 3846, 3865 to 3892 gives 0.06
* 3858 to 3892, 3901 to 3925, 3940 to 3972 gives 0.08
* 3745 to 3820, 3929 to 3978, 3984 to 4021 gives -0.05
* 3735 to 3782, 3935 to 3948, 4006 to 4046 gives 0.02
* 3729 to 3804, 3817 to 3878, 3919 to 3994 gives -0.03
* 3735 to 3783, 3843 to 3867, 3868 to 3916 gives 0.02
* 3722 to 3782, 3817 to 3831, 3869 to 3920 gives 0.05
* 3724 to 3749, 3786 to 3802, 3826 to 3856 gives 0.07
